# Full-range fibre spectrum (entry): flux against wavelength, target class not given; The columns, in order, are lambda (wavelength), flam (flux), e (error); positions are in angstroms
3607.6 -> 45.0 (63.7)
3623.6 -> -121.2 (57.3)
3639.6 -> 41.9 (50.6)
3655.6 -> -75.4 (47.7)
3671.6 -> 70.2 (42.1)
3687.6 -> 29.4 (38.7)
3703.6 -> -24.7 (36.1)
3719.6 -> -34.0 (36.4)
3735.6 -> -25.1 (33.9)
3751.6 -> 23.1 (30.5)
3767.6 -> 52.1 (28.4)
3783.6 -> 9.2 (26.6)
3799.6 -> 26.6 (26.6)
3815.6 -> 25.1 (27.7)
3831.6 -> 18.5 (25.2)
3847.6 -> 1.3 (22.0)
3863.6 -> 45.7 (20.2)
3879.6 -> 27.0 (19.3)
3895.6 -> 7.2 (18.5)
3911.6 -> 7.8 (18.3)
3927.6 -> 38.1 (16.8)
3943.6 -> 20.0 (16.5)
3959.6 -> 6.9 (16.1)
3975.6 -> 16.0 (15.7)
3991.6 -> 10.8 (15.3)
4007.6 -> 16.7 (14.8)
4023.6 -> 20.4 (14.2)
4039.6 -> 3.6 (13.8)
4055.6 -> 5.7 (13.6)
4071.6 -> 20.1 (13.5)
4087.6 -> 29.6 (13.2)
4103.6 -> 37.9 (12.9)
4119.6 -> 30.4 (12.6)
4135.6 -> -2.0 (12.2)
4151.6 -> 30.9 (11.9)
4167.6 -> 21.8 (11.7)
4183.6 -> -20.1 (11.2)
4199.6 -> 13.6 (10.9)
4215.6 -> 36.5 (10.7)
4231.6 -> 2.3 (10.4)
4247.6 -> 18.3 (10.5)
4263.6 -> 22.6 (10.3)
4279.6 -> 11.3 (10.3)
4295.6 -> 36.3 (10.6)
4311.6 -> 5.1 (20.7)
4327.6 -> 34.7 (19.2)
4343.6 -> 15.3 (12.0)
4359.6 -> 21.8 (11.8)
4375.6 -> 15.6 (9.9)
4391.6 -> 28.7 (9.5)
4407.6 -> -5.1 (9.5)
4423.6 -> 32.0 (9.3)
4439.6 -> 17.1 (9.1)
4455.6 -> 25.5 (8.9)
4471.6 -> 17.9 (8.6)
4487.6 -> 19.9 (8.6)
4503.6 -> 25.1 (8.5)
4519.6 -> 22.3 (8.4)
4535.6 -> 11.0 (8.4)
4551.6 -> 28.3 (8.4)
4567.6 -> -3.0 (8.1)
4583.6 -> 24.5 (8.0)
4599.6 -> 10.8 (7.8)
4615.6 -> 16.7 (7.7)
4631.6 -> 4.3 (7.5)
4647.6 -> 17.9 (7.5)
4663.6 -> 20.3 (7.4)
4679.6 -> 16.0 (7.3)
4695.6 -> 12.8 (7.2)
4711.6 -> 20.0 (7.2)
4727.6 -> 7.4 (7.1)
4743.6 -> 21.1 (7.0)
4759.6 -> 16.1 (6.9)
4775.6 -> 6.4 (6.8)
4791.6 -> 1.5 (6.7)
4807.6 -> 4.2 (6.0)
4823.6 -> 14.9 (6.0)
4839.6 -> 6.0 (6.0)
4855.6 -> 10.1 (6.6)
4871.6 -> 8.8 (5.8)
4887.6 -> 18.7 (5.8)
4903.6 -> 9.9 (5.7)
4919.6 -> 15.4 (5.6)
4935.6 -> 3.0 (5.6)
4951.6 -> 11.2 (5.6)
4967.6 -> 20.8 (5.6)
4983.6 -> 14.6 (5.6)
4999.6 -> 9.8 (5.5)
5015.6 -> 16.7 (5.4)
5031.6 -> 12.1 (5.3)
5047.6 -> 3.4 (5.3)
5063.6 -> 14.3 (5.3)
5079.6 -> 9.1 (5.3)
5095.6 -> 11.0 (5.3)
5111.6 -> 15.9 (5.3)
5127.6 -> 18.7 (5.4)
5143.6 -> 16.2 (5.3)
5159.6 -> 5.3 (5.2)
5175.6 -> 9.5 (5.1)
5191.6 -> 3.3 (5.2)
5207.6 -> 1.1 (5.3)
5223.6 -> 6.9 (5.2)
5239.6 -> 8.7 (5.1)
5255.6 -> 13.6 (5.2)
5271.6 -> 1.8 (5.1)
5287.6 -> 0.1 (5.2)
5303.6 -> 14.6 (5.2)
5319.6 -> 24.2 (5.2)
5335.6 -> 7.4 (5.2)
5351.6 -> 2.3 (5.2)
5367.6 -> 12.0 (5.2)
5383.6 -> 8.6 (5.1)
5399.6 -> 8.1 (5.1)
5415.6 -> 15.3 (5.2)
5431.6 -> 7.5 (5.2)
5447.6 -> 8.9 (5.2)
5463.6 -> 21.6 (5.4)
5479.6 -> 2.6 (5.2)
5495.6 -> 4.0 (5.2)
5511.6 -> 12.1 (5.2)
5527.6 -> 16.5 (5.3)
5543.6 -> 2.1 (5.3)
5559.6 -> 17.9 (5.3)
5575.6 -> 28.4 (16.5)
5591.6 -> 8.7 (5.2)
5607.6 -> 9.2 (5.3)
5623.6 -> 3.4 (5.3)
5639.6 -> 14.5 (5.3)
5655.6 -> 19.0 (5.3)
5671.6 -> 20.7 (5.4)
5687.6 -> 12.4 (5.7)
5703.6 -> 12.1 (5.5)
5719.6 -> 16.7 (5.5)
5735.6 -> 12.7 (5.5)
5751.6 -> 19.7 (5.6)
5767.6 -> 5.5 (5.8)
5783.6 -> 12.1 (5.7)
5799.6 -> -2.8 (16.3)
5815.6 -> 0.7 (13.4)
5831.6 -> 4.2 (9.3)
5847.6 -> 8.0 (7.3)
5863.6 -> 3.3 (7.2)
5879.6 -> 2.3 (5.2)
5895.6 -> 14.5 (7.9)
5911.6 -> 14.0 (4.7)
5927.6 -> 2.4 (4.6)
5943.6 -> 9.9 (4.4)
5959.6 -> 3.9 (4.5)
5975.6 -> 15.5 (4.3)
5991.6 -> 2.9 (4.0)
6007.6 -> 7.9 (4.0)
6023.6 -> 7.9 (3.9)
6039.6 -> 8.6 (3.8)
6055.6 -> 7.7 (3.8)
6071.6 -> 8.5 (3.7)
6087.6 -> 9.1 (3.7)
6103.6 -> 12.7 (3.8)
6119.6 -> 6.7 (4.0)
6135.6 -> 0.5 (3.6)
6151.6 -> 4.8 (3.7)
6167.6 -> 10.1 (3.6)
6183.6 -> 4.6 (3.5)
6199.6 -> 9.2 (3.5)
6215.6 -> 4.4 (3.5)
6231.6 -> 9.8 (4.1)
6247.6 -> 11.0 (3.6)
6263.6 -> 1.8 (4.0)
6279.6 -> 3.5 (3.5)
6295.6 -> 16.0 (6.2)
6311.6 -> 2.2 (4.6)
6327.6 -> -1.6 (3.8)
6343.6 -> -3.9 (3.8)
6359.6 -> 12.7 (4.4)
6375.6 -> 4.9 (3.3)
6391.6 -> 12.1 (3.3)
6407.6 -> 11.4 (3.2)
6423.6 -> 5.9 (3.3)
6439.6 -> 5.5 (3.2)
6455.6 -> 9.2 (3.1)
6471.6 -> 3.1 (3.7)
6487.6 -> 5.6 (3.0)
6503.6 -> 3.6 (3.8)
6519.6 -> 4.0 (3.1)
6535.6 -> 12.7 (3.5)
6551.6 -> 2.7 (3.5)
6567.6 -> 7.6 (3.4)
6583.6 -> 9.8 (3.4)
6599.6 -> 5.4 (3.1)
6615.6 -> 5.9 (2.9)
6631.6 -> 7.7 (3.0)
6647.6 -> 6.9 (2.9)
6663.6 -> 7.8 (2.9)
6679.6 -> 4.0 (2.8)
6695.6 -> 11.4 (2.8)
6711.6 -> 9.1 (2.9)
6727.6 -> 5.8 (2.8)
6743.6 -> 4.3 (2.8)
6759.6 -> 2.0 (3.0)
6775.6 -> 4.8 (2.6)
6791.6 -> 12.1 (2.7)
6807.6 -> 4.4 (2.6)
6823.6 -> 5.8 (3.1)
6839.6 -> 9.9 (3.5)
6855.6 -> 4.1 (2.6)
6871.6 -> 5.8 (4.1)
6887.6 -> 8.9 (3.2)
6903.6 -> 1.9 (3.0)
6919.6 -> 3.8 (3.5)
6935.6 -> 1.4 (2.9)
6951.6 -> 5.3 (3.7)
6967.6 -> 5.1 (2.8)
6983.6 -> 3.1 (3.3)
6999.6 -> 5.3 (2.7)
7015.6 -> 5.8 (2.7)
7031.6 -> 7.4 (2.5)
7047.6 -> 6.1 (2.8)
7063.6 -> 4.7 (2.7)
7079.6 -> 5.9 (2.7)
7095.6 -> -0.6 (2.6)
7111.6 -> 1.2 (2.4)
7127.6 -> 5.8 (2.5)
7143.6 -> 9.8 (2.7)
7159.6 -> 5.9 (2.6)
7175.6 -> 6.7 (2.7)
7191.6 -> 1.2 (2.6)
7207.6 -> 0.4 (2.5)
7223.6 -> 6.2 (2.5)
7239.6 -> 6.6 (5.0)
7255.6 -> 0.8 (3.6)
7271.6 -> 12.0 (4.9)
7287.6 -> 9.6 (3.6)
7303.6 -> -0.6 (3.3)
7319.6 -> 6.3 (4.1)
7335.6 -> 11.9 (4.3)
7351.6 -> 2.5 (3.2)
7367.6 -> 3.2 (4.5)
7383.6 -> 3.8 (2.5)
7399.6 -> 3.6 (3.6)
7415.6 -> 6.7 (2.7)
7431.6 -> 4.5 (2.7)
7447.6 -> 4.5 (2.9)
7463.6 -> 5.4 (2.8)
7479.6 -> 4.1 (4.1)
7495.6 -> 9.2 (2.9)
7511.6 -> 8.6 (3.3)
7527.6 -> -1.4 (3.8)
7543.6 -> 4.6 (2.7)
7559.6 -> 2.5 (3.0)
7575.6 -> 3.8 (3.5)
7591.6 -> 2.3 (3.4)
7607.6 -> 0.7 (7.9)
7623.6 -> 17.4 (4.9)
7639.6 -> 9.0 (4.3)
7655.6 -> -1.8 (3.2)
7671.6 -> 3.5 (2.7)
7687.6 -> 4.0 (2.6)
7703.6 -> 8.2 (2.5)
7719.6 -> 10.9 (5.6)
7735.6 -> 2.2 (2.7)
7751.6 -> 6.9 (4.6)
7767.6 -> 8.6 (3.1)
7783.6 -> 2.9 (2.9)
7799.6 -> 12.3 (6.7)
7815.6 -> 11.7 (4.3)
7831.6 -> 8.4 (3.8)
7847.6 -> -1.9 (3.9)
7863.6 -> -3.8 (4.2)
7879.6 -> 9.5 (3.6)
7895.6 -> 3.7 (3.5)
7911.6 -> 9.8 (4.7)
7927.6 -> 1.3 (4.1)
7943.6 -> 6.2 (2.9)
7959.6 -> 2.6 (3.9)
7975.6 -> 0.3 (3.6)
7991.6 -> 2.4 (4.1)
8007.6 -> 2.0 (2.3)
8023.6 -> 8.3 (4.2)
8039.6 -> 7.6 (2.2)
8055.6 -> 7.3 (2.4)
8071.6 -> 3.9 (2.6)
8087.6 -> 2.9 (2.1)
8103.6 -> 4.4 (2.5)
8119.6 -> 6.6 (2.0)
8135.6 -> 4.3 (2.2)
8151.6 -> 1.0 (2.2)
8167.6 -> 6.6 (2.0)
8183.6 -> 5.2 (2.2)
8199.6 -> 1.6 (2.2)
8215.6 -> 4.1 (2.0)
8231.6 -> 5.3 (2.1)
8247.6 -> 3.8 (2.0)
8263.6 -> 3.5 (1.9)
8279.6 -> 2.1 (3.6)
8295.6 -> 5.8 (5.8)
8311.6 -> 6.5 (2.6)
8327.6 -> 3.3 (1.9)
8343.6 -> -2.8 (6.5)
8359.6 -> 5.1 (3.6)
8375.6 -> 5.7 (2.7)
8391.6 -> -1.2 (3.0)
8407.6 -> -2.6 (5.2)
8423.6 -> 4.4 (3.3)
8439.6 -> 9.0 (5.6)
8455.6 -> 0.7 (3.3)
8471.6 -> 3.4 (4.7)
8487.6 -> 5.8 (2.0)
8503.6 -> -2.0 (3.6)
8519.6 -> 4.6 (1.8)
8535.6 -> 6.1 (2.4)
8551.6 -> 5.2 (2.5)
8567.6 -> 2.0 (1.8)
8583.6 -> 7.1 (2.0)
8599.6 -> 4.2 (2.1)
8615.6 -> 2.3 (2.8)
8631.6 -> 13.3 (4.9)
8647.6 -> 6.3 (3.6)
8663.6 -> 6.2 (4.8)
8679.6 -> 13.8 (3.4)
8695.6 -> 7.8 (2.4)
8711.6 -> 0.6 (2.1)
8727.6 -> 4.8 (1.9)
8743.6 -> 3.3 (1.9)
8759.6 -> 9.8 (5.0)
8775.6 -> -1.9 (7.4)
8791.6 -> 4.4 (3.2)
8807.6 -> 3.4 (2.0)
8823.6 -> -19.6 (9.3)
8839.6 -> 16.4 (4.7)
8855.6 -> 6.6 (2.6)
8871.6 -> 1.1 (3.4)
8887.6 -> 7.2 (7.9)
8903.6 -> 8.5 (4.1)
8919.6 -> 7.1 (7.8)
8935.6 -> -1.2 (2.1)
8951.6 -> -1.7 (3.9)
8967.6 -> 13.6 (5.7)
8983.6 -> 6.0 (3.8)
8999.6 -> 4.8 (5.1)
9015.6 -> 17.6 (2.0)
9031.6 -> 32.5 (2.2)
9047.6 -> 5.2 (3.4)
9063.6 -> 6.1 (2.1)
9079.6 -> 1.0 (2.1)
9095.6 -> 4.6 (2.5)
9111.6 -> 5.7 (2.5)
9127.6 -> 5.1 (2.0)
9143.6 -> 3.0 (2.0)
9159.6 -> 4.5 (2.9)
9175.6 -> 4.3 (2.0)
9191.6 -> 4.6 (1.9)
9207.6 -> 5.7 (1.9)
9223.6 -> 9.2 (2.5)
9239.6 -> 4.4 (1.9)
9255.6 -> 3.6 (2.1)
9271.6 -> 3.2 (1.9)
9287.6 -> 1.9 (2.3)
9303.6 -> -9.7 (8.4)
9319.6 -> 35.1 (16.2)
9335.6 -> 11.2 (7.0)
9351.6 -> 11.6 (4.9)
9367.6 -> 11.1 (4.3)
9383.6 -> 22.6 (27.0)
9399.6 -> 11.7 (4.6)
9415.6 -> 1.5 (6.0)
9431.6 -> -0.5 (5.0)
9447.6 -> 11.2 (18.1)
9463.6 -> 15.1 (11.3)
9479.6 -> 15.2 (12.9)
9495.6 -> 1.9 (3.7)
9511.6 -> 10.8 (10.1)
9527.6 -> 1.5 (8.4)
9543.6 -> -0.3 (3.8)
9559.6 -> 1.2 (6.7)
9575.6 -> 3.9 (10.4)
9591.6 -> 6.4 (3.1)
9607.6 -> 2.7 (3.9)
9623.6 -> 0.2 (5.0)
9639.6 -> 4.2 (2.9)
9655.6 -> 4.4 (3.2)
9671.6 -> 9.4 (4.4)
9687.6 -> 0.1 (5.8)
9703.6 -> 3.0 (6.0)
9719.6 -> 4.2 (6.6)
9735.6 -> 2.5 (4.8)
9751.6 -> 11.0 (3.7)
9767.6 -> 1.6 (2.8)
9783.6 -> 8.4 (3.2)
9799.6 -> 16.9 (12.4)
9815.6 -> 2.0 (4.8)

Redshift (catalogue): 1.421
